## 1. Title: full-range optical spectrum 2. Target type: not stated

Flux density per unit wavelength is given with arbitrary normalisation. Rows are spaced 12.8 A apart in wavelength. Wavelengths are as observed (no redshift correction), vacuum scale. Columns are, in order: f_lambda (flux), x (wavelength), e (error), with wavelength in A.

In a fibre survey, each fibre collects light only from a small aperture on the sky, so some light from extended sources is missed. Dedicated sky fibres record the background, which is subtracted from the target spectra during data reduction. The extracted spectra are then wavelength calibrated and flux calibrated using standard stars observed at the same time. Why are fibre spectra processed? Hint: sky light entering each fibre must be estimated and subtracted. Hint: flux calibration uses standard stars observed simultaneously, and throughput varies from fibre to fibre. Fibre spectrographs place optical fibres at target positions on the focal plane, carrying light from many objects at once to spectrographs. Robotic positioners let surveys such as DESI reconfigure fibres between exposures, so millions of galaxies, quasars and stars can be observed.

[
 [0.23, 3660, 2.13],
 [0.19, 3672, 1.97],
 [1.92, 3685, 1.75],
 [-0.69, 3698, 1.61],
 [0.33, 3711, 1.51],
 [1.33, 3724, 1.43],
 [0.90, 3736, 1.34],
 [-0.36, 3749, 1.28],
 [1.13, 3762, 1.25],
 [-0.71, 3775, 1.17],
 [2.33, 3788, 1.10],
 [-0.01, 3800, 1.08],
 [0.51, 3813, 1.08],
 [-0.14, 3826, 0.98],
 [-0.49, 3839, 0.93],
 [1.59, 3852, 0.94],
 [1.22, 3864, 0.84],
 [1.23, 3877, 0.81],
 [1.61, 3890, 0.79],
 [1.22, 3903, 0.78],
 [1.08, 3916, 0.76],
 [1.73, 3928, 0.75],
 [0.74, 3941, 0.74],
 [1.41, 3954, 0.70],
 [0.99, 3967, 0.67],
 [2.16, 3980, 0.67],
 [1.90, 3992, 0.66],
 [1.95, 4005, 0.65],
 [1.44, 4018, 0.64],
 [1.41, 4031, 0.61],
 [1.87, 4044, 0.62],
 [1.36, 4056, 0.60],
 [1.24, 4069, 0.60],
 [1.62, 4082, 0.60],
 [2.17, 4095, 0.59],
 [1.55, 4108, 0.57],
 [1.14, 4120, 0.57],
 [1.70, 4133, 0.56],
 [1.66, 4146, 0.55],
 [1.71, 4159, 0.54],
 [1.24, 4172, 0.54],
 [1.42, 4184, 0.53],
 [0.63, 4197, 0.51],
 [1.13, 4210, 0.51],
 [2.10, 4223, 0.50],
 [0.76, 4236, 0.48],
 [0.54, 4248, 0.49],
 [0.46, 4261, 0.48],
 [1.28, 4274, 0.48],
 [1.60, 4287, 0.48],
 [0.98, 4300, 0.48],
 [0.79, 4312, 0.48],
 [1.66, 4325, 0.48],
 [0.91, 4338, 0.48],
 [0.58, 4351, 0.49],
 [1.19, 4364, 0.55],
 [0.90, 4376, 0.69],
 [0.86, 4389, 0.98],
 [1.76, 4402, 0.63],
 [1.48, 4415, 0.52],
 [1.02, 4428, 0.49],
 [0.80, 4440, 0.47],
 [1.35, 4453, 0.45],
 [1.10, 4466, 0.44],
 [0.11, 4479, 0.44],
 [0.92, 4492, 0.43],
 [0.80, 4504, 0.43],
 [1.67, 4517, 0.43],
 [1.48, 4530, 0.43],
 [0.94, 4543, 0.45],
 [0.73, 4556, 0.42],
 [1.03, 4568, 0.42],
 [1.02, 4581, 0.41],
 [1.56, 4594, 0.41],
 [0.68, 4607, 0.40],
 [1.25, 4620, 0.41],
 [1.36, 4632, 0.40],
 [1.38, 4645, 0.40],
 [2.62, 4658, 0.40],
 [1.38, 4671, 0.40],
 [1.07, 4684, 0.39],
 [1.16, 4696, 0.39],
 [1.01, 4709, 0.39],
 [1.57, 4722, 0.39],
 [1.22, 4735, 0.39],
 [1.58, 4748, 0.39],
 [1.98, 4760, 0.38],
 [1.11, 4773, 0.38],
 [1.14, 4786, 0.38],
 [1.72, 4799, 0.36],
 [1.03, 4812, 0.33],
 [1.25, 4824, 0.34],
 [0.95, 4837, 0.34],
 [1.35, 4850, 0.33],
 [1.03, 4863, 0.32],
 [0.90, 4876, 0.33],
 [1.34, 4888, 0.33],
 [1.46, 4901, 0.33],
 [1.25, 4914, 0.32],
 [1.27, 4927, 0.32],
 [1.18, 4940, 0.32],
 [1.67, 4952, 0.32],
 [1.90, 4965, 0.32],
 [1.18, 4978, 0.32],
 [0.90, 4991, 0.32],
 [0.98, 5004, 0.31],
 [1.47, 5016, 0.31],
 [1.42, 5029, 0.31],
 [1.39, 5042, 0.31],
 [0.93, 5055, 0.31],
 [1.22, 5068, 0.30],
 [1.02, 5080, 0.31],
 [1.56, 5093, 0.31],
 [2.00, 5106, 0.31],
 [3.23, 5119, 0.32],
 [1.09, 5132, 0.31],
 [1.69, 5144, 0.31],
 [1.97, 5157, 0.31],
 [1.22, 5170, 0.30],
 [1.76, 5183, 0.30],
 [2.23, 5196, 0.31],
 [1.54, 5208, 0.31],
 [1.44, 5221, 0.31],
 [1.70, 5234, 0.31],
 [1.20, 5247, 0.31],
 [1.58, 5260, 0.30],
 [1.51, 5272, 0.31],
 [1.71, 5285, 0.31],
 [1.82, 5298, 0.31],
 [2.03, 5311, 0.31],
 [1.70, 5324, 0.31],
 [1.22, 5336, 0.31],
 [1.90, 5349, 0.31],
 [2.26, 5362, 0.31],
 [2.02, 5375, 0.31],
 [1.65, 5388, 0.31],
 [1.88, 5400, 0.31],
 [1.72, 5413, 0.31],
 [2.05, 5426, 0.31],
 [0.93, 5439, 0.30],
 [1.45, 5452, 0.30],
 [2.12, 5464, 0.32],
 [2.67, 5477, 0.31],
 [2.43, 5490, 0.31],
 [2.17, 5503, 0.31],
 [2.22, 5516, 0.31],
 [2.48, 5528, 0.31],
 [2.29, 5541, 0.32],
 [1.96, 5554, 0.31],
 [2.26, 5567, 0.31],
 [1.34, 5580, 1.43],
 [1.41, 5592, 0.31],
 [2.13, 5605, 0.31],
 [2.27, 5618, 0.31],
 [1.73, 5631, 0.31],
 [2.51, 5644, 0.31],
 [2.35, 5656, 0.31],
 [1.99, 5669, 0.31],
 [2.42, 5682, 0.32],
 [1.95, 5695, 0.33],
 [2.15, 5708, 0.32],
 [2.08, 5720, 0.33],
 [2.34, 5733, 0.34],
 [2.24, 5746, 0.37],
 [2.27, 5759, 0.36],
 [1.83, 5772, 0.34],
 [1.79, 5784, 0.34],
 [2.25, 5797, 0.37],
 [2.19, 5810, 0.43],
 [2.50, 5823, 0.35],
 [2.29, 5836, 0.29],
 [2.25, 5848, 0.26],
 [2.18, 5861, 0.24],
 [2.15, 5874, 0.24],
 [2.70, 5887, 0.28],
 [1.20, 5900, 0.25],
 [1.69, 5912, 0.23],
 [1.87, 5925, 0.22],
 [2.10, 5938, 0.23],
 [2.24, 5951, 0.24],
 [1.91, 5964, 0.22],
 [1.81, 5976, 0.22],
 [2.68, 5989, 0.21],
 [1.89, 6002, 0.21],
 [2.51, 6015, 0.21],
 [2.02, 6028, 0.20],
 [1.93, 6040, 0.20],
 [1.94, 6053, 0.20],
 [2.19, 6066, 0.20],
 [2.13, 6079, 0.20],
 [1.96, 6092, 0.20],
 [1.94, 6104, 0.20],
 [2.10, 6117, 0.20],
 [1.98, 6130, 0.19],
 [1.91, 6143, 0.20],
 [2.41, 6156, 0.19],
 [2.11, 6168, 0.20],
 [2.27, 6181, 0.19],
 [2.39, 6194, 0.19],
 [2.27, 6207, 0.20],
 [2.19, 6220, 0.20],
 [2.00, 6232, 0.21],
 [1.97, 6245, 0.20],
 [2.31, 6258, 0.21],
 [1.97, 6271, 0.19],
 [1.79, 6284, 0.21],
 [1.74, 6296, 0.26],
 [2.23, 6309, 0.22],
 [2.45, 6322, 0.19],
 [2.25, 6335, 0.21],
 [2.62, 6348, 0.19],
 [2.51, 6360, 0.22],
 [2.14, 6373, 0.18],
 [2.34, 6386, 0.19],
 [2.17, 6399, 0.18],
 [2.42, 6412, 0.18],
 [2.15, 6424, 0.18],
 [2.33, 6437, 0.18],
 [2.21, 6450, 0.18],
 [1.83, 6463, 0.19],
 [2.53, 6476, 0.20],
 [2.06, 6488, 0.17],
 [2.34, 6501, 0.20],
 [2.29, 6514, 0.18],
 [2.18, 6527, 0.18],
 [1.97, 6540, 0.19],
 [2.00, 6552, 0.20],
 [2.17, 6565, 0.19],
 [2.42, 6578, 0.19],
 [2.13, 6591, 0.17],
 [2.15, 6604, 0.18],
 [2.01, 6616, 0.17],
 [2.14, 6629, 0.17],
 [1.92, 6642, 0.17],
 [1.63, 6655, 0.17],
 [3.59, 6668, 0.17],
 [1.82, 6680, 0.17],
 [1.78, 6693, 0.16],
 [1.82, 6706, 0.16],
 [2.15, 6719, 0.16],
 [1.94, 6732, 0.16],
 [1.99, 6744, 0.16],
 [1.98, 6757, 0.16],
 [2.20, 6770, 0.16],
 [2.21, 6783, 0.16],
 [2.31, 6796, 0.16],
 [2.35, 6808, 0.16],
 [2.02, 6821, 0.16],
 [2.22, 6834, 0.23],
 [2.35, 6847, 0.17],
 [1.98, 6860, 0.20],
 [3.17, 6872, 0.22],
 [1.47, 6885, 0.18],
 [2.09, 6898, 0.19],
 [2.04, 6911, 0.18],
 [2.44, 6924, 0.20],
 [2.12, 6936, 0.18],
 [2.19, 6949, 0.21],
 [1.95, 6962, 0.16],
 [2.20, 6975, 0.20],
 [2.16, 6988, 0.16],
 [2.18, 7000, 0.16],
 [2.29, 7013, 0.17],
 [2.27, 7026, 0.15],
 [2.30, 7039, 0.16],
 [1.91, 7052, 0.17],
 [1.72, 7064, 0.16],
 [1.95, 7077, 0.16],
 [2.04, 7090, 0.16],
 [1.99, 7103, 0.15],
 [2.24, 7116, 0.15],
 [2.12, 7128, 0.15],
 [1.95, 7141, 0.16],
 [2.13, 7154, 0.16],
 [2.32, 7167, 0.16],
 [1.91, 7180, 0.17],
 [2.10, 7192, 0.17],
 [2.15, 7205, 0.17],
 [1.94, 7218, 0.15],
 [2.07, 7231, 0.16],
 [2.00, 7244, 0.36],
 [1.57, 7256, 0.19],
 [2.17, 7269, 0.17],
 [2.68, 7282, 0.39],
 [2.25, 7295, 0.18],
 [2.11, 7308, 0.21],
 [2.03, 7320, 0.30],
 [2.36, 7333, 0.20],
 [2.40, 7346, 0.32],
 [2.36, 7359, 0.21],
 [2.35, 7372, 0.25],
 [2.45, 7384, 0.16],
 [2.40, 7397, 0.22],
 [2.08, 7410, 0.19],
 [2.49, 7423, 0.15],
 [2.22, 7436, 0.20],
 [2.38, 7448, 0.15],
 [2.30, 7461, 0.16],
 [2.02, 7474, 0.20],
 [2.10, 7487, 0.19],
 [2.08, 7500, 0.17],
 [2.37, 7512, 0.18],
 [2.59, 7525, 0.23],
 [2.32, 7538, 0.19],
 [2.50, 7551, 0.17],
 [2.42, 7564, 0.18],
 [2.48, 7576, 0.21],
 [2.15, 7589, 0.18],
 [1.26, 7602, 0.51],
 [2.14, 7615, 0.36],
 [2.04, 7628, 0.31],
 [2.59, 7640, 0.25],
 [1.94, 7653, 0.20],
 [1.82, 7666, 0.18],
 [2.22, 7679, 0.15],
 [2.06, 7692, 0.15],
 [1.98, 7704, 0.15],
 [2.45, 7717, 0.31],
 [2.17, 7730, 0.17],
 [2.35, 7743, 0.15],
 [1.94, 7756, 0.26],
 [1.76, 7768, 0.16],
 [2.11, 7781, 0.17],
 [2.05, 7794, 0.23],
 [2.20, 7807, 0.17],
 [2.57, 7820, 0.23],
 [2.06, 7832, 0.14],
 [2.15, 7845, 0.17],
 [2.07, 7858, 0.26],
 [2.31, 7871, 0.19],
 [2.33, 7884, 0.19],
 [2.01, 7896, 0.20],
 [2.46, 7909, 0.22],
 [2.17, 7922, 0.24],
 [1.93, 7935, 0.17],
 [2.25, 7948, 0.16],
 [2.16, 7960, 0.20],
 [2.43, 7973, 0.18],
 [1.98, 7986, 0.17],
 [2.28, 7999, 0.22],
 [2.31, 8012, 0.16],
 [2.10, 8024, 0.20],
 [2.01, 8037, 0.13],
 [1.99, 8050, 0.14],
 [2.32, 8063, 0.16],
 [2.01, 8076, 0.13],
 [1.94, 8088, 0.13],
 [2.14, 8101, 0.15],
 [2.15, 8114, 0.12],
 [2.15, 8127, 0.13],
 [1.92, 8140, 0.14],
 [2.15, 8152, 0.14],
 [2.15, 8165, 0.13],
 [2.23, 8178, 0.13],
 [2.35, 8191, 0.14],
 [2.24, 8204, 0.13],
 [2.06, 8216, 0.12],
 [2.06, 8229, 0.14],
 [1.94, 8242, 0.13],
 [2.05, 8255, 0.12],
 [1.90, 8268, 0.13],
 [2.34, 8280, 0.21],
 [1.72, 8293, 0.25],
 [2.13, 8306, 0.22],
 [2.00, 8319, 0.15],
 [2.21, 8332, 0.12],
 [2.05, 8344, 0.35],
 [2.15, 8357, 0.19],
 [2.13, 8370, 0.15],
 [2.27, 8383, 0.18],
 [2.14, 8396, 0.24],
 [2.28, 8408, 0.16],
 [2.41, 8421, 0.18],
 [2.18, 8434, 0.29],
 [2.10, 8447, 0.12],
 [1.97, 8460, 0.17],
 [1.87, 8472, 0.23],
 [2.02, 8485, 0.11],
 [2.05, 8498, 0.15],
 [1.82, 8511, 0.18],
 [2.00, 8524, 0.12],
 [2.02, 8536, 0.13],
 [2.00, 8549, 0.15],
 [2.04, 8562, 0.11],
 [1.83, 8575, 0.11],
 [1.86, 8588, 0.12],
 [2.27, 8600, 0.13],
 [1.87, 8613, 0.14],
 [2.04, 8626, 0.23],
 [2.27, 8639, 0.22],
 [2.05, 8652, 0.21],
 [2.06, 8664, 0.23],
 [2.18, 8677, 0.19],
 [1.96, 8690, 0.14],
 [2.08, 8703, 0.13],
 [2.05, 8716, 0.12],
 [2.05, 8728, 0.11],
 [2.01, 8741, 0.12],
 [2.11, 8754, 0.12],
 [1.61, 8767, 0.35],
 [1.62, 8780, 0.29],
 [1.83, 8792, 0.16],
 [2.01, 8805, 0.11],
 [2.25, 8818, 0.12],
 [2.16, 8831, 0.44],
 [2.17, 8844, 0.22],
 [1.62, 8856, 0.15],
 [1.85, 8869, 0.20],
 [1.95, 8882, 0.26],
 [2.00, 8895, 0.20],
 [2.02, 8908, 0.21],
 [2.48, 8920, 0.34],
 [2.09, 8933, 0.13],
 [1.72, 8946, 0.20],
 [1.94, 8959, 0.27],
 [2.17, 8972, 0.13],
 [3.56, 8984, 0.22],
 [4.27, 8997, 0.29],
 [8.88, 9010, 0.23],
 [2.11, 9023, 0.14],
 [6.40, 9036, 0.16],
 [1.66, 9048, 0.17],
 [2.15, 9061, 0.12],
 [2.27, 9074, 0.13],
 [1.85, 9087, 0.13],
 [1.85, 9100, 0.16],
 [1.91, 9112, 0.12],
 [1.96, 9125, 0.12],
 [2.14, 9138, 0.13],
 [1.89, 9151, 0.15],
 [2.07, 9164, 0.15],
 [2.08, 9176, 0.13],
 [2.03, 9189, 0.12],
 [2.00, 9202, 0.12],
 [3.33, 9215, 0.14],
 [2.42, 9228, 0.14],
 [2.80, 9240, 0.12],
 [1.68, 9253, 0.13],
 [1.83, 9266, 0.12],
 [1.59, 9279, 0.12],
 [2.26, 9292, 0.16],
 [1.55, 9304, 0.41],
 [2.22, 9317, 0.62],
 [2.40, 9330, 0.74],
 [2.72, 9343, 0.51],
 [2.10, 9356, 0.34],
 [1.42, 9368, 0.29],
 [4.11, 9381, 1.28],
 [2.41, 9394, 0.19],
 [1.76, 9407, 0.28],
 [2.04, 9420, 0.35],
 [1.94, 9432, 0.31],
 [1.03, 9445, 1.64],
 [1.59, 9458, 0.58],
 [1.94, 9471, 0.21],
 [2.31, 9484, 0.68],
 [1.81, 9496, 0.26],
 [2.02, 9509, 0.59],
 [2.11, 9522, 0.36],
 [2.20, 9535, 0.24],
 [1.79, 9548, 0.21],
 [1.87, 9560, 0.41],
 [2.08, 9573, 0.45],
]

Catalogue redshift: 0.37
